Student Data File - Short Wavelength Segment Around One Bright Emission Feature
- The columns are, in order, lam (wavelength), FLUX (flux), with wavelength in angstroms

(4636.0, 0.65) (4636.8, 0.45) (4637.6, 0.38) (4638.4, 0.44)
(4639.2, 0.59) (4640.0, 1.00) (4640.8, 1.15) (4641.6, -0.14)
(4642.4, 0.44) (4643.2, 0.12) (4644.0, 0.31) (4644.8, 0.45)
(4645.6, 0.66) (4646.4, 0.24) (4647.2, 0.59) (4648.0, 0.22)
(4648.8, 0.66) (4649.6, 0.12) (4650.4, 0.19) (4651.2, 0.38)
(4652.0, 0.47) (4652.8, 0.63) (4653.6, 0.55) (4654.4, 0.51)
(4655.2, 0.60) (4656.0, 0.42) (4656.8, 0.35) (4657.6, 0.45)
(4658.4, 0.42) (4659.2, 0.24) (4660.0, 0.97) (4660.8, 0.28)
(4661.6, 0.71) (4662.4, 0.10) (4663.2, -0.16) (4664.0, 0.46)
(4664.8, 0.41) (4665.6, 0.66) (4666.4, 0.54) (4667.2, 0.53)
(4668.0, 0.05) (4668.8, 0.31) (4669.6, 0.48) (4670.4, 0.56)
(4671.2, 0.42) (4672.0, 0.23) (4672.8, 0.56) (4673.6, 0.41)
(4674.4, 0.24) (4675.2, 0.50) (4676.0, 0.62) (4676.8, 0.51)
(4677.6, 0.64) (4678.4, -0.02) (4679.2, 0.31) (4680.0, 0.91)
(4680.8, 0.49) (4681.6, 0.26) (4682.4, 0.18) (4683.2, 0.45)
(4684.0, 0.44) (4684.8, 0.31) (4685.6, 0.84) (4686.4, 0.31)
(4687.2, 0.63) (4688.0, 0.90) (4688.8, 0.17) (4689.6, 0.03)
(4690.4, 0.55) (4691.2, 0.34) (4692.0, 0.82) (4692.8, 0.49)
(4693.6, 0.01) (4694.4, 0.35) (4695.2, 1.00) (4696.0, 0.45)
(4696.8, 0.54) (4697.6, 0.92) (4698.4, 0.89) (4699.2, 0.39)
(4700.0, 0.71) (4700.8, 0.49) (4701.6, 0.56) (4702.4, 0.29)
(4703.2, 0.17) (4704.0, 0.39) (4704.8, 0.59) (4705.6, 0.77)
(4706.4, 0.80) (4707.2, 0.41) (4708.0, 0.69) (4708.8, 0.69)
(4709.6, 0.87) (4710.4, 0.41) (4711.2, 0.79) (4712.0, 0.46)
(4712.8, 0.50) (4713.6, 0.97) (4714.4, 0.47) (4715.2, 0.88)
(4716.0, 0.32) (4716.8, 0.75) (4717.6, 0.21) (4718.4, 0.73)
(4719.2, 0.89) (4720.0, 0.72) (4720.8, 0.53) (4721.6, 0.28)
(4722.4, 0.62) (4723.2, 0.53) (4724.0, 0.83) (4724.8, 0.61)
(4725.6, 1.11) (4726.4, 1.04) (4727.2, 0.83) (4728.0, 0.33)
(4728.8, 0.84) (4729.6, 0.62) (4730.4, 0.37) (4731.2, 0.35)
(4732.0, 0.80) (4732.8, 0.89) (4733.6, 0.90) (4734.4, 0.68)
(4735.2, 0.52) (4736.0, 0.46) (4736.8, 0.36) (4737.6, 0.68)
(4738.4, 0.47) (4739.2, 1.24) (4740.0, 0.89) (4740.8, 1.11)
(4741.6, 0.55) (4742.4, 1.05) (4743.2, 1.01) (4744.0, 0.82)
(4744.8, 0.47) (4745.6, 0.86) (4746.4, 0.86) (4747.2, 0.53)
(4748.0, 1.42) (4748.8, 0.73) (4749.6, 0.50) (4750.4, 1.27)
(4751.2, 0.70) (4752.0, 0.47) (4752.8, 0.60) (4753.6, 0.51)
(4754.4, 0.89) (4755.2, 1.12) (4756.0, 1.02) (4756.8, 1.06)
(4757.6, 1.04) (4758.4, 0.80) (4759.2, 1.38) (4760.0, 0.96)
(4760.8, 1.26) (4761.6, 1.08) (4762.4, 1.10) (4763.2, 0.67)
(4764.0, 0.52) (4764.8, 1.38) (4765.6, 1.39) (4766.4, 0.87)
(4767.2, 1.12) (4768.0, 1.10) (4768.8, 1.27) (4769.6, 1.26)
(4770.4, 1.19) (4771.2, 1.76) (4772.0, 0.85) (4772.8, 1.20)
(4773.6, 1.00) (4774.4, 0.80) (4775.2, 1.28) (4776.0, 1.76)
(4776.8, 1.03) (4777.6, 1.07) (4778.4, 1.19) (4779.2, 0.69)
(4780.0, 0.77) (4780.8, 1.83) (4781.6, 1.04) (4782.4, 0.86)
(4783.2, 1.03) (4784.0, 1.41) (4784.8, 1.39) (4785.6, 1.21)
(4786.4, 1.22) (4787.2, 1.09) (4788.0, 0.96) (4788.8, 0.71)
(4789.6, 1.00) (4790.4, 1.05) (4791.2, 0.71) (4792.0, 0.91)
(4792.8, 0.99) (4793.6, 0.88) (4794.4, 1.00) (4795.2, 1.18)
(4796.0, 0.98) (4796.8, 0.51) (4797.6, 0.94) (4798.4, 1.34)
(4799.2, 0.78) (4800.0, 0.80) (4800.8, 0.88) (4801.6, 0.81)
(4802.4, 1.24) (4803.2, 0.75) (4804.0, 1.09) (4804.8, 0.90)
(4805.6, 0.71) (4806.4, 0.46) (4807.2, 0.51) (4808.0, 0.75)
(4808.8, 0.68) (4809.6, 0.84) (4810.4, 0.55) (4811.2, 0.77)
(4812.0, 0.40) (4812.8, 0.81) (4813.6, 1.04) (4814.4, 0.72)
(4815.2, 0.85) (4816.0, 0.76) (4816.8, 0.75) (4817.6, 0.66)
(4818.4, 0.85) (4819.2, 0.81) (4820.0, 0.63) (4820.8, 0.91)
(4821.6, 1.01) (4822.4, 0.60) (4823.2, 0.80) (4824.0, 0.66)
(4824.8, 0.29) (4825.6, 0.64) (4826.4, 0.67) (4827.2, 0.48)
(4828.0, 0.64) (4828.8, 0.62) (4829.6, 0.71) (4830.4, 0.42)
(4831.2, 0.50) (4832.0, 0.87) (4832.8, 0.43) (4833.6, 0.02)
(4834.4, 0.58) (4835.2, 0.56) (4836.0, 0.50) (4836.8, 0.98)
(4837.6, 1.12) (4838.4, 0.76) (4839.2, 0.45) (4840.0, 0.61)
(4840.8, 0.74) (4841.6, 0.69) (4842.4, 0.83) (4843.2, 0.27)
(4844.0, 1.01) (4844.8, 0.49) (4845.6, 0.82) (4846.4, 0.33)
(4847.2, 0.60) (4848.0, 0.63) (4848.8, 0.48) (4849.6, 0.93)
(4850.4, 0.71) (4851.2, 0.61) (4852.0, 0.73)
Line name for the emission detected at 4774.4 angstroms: C IV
